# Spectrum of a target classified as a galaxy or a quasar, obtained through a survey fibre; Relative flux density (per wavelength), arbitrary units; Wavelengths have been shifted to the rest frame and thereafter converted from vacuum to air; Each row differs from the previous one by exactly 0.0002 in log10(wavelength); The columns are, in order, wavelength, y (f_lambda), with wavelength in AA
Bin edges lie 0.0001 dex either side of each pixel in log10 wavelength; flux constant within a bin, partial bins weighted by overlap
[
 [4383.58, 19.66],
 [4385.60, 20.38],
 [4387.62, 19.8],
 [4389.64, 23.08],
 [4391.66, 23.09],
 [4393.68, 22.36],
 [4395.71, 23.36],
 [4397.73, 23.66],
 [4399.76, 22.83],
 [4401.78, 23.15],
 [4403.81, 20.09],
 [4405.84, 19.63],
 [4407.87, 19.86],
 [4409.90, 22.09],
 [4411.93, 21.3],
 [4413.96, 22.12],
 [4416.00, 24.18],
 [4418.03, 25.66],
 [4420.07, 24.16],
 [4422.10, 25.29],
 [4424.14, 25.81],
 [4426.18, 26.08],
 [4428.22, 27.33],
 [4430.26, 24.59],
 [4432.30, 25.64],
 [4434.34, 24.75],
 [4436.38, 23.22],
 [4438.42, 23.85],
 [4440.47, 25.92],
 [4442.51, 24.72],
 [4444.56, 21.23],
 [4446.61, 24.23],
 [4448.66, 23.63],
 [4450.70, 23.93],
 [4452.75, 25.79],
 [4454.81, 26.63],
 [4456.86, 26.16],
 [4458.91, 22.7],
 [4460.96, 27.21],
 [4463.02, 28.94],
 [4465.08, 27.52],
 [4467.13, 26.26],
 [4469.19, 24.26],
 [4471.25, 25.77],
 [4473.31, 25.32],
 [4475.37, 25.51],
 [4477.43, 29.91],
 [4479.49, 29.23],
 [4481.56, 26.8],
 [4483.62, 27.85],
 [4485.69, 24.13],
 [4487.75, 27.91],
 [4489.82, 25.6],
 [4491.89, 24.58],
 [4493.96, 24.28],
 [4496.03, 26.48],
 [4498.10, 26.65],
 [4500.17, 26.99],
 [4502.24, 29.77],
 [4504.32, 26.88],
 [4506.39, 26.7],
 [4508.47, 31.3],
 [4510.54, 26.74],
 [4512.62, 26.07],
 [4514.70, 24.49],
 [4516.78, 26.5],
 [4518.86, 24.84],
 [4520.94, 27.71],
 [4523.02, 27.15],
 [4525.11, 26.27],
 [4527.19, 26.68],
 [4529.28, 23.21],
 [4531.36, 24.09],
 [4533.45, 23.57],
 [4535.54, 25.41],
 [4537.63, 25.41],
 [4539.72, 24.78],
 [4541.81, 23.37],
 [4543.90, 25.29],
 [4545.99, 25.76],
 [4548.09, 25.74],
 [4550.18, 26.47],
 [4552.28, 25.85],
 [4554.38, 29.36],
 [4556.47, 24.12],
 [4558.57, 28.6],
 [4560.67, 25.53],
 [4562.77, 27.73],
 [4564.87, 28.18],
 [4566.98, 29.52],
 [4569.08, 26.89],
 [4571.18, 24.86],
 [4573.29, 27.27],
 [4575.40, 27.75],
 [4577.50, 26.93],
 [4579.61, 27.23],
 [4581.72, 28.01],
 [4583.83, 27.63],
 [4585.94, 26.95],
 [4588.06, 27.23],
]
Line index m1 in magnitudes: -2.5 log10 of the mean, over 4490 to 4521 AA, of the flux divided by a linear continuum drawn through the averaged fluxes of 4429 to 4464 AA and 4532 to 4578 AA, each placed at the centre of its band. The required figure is -0.04 mag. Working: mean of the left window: 24.9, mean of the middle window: 26.6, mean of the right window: 26.3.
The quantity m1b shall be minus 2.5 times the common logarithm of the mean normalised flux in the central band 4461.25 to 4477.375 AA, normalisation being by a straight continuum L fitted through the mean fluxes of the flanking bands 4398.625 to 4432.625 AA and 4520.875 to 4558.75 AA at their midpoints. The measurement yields -0.09 mag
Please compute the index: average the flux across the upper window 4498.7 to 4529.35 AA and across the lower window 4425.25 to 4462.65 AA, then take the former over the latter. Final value 1.1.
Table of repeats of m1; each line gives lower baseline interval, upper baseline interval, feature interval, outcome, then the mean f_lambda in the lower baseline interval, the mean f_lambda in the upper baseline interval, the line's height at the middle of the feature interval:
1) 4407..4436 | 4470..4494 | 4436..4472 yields 0.01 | 24.2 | 26.5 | 25.4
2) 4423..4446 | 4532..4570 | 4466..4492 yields -0.05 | 24.8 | 26.2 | 25.3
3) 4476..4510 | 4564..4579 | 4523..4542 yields 0.10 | 27.2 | 27.3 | 27.2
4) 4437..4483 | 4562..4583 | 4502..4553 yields 0.03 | 25.7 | 27.4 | 26.7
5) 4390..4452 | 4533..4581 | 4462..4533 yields -0.06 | 23.6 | 26.4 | 25.2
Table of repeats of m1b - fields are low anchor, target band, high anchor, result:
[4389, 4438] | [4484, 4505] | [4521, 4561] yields -0.06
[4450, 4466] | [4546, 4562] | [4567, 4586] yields 0.02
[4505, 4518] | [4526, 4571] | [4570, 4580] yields 0.04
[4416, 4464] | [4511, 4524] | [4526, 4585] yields -0.01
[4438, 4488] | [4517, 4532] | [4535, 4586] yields 0.02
